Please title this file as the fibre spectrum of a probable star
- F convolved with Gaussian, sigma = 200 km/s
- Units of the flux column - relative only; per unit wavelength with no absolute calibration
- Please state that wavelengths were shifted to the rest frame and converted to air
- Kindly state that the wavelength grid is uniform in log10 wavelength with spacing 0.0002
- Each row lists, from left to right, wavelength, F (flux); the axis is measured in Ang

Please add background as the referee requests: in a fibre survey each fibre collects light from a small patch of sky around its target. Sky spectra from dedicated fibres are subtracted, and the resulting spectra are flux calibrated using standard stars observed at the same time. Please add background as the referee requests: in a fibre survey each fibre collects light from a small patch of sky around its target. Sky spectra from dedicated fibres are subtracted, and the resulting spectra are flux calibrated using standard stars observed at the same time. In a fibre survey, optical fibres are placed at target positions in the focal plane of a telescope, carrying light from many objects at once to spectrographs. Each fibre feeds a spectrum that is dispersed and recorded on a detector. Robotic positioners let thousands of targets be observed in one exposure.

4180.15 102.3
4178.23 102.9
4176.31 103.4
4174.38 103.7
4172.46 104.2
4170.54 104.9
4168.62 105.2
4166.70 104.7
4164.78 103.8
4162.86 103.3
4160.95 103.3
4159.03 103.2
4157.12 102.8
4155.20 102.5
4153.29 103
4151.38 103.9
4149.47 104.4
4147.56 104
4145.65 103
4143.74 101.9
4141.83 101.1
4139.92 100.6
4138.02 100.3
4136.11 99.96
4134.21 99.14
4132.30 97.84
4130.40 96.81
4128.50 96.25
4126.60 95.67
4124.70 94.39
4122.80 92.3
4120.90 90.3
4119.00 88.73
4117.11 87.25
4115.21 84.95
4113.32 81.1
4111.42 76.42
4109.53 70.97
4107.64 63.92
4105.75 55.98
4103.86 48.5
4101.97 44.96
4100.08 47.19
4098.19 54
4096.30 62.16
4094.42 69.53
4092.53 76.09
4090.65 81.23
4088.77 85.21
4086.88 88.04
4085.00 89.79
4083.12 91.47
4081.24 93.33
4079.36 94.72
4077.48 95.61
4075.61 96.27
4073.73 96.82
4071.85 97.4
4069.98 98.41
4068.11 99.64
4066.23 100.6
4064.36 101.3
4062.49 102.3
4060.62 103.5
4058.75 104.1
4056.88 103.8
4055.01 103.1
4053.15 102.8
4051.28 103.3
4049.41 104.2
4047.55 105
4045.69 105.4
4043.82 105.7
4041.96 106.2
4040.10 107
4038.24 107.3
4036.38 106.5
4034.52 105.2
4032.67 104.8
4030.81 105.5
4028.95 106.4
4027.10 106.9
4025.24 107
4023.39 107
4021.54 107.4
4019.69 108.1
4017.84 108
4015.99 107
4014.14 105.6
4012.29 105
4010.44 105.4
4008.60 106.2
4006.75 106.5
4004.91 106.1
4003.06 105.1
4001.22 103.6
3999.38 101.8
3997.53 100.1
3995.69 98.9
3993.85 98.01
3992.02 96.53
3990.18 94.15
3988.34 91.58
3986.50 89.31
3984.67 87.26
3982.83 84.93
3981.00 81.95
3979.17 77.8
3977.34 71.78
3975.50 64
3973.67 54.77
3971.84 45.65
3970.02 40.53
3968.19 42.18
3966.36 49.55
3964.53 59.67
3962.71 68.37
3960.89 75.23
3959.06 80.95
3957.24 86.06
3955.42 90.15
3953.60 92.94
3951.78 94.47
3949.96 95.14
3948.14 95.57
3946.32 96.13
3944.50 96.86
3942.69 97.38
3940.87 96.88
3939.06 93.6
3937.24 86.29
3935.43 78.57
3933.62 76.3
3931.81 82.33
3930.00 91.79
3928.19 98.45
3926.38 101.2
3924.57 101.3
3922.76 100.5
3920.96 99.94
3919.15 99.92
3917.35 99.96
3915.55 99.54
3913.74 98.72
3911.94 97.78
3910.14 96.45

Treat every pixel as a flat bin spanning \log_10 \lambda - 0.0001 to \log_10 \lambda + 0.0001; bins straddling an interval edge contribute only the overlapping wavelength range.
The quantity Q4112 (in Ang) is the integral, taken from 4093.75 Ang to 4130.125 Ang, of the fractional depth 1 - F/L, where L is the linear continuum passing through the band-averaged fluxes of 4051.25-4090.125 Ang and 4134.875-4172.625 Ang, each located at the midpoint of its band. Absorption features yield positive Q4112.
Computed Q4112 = 9.4 Ang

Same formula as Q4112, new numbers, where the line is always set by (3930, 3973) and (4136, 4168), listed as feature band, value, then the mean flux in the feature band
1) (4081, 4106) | 6.6 Ang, 70.3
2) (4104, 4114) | 3.1 Ang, 67.7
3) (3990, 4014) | -4.9 Ang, 102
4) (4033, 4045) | -2.2 Ang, 106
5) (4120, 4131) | 0.6 Ang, 94.2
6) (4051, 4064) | -1.6 Ang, 103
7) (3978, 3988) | -0.2 Ang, 84.4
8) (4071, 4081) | -0.2 Ang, 95.9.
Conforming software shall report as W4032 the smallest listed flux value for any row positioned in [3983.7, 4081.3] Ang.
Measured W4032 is 87.26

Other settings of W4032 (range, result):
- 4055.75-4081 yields 94.72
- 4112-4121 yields 81.1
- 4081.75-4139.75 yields 44.96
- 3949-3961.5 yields 75.23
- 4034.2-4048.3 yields 105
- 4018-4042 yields 104.8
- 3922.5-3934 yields 76.3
